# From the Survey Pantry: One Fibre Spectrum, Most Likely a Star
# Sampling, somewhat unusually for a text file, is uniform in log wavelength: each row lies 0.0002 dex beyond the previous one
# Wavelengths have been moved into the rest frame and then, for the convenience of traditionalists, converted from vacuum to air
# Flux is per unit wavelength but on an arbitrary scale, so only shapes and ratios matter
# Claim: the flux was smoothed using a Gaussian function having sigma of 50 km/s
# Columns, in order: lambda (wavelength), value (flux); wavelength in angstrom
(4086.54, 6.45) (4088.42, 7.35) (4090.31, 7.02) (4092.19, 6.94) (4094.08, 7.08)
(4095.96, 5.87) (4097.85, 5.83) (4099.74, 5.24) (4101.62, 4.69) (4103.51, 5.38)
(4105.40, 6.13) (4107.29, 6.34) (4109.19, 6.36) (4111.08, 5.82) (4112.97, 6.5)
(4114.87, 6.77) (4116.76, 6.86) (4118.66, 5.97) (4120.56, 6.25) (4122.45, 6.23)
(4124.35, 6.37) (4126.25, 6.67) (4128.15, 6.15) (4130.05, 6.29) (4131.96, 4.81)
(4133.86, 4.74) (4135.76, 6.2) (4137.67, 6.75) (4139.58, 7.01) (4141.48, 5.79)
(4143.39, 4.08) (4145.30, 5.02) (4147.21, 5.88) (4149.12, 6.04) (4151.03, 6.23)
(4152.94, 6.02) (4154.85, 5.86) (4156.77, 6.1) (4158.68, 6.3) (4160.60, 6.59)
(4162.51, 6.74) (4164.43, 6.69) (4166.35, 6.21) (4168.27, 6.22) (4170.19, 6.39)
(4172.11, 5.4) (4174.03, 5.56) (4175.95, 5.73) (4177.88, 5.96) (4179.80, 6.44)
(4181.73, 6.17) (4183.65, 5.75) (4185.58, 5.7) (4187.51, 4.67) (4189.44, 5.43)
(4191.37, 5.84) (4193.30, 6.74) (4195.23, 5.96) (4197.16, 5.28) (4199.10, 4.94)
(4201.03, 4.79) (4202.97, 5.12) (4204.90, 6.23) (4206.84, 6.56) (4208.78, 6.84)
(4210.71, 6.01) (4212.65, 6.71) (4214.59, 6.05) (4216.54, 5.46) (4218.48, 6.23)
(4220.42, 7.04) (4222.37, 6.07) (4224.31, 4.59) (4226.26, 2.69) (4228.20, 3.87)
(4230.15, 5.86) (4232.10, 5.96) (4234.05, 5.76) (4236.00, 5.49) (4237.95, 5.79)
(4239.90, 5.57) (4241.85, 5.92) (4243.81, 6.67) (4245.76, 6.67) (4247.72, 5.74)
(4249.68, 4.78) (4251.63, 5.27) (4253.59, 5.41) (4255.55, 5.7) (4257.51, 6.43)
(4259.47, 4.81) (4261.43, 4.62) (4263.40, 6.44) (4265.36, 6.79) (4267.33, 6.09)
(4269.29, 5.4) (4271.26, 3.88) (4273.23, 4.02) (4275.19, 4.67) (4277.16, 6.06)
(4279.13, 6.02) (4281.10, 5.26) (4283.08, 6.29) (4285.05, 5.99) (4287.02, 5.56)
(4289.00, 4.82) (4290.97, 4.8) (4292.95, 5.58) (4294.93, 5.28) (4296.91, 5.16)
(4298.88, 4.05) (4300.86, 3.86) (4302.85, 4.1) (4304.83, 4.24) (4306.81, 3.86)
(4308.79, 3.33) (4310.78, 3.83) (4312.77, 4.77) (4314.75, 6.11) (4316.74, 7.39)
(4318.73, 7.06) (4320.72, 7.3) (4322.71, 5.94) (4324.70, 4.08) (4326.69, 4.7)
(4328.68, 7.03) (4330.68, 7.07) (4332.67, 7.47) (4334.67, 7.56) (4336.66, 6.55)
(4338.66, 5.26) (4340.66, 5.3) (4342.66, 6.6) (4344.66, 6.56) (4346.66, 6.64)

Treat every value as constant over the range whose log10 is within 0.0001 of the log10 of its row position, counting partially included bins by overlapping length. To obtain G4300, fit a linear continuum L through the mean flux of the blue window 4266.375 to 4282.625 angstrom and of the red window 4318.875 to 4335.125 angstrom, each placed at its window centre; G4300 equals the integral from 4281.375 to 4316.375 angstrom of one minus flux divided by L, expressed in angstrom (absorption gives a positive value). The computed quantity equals 5.3 angstrom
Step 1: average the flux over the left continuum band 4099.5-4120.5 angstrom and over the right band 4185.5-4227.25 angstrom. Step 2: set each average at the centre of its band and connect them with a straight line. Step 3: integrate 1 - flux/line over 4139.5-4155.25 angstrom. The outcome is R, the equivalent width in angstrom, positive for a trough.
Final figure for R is 0.5 angstrom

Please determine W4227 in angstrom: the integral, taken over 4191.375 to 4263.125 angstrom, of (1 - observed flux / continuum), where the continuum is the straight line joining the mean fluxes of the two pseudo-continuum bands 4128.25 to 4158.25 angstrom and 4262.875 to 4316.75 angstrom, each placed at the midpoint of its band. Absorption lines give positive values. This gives -3.7 angstrom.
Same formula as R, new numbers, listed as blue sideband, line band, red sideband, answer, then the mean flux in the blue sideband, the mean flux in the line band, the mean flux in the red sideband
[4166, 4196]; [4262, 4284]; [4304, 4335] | 0.9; 5.88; 5.52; 5.7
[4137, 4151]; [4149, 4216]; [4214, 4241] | -3.9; 5.8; 5.97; 5.45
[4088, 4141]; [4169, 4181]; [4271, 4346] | 0.1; 6.19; 5.92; 5.48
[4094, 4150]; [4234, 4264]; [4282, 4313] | -3.7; 5.95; 5.68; 4.72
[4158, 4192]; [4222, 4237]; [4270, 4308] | 1.3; 5.99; 5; 4.92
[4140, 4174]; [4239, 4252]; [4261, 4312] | -1.3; 5.98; 5.83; 5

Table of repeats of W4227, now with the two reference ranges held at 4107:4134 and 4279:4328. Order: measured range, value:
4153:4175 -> -0.9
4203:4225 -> -1.8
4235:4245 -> -0.7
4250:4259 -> -0.2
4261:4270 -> -1.0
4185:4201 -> 0.7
